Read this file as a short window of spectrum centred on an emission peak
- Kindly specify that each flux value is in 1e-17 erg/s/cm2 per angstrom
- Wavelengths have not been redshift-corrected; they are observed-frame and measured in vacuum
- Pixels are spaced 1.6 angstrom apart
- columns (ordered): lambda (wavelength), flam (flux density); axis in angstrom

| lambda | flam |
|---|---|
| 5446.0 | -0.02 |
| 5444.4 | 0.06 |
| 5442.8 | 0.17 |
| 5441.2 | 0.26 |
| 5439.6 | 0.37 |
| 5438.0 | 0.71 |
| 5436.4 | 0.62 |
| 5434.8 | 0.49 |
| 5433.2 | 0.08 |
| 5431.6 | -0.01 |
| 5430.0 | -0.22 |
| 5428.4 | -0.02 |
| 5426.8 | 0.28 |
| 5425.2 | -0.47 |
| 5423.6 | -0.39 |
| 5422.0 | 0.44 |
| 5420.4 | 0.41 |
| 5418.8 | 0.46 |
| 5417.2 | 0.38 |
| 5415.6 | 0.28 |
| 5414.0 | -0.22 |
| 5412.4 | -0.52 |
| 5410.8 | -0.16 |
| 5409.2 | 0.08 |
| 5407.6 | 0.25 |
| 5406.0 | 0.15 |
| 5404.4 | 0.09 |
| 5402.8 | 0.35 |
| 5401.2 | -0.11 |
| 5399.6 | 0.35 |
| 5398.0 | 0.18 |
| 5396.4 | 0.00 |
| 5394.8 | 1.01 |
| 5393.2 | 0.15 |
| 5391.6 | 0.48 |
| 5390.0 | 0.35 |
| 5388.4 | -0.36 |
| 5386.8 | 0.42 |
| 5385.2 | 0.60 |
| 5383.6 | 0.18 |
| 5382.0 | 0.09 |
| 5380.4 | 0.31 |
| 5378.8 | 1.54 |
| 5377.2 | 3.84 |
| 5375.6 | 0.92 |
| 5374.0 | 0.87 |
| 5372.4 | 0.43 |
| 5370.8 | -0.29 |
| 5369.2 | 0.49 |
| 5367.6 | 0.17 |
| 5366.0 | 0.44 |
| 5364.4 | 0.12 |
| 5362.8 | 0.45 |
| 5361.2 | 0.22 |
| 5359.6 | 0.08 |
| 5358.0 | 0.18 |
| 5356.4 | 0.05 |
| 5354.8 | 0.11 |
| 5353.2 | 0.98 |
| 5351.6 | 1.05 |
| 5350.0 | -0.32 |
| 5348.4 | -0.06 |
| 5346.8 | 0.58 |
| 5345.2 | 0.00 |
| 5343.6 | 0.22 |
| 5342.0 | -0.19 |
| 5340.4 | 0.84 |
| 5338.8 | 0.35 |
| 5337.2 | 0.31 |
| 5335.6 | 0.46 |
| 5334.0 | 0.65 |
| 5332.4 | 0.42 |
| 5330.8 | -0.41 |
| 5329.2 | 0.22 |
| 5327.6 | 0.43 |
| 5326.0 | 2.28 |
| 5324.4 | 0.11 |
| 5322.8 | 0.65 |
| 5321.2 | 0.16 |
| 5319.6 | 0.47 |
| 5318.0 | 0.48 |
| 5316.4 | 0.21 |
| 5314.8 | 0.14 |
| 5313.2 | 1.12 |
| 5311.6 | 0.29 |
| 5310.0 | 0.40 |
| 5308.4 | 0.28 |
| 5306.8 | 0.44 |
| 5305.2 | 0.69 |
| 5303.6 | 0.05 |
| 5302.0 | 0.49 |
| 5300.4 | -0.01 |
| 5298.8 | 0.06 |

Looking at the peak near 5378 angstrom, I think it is [O III] 5007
